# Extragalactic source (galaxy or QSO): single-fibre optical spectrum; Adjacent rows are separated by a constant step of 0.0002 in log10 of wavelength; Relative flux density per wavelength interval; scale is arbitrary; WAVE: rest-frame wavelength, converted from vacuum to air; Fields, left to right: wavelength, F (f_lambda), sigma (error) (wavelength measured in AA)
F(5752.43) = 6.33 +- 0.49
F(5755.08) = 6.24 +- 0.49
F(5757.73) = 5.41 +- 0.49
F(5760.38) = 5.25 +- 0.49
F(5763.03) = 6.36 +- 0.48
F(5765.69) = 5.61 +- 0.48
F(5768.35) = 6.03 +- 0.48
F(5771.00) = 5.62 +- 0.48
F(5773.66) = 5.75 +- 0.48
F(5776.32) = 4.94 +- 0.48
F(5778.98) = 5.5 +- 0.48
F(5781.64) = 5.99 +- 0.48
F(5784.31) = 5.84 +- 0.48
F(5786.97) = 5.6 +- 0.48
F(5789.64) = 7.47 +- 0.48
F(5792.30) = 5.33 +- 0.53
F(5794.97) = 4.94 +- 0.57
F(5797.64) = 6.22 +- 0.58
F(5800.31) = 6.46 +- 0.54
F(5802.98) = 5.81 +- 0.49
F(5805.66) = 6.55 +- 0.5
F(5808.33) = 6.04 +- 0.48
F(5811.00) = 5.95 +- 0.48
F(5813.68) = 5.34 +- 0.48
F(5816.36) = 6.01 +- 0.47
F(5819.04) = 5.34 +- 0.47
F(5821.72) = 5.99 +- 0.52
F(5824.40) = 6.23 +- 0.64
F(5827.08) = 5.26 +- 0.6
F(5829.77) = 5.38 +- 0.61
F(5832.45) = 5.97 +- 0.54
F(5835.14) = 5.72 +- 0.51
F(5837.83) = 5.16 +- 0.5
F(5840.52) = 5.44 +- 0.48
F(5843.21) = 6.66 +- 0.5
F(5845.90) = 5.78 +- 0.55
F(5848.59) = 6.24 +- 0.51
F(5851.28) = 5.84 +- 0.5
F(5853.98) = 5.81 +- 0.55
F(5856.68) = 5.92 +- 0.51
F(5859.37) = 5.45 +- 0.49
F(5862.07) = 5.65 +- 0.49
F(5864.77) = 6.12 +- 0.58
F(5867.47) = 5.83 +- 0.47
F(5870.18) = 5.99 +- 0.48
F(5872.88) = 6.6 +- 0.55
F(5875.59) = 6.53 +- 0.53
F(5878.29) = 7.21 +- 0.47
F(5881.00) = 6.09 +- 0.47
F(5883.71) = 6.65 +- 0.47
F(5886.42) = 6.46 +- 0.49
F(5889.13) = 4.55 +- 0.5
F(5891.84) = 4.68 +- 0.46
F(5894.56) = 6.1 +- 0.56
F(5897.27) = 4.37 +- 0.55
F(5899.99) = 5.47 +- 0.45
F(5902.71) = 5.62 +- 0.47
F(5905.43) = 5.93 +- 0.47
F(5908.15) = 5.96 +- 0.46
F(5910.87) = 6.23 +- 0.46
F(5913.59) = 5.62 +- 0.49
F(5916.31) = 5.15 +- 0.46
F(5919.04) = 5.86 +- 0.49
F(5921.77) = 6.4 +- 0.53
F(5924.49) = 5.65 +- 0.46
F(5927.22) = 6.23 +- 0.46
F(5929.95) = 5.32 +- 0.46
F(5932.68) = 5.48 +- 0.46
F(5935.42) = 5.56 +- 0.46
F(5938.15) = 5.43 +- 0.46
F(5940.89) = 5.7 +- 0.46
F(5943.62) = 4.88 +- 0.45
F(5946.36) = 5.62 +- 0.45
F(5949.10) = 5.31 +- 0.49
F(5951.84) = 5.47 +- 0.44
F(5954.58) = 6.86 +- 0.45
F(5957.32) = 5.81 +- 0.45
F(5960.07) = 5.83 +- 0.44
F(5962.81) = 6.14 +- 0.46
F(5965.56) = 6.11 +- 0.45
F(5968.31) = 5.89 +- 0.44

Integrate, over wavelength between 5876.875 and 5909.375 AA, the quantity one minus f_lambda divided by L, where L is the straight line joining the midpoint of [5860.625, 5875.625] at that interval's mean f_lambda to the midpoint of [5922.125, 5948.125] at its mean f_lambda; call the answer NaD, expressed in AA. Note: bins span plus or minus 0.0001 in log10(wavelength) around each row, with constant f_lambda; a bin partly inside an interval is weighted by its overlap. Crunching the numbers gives 0.7 AA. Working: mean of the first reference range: 6.08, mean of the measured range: 5.76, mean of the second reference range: 5.57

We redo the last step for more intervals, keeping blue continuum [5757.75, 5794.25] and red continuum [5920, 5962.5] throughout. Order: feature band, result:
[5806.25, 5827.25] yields -0.3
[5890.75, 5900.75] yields 1.0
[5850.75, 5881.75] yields -1.9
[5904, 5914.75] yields -0.4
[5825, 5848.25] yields 0.1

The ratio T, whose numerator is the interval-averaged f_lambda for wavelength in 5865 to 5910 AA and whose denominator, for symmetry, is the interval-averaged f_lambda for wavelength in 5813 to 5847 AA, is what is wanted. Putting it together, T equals 1.0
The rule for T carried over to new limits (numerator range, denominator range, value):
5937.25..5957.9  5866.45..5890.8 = 0.91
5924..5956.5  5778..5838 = 0.96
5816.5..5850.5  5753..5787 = 1.01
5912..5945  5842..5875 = 0.94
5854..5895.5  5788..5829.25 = 1.01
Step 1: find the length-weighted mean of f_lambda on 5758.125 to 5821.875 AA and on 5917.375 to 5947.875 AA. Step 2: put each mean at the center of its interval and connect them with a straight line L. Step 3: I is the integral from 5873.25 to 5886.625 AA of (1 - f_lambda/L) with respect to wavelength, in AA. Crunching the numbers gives -2.1 AA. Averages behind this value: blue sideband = 5.82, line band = 6.6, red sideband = 5.64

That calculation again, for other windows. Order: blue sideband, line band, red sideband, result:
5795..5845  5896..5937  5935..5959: 0.16 AA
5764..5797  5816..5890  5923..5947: -3.78 AA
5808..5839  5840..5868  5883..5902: -1.62 AA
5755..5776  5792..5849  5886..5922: -1.62 AA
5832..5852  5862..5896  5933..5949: -2.11 AA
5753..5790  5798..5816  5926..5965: -0.81 AA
